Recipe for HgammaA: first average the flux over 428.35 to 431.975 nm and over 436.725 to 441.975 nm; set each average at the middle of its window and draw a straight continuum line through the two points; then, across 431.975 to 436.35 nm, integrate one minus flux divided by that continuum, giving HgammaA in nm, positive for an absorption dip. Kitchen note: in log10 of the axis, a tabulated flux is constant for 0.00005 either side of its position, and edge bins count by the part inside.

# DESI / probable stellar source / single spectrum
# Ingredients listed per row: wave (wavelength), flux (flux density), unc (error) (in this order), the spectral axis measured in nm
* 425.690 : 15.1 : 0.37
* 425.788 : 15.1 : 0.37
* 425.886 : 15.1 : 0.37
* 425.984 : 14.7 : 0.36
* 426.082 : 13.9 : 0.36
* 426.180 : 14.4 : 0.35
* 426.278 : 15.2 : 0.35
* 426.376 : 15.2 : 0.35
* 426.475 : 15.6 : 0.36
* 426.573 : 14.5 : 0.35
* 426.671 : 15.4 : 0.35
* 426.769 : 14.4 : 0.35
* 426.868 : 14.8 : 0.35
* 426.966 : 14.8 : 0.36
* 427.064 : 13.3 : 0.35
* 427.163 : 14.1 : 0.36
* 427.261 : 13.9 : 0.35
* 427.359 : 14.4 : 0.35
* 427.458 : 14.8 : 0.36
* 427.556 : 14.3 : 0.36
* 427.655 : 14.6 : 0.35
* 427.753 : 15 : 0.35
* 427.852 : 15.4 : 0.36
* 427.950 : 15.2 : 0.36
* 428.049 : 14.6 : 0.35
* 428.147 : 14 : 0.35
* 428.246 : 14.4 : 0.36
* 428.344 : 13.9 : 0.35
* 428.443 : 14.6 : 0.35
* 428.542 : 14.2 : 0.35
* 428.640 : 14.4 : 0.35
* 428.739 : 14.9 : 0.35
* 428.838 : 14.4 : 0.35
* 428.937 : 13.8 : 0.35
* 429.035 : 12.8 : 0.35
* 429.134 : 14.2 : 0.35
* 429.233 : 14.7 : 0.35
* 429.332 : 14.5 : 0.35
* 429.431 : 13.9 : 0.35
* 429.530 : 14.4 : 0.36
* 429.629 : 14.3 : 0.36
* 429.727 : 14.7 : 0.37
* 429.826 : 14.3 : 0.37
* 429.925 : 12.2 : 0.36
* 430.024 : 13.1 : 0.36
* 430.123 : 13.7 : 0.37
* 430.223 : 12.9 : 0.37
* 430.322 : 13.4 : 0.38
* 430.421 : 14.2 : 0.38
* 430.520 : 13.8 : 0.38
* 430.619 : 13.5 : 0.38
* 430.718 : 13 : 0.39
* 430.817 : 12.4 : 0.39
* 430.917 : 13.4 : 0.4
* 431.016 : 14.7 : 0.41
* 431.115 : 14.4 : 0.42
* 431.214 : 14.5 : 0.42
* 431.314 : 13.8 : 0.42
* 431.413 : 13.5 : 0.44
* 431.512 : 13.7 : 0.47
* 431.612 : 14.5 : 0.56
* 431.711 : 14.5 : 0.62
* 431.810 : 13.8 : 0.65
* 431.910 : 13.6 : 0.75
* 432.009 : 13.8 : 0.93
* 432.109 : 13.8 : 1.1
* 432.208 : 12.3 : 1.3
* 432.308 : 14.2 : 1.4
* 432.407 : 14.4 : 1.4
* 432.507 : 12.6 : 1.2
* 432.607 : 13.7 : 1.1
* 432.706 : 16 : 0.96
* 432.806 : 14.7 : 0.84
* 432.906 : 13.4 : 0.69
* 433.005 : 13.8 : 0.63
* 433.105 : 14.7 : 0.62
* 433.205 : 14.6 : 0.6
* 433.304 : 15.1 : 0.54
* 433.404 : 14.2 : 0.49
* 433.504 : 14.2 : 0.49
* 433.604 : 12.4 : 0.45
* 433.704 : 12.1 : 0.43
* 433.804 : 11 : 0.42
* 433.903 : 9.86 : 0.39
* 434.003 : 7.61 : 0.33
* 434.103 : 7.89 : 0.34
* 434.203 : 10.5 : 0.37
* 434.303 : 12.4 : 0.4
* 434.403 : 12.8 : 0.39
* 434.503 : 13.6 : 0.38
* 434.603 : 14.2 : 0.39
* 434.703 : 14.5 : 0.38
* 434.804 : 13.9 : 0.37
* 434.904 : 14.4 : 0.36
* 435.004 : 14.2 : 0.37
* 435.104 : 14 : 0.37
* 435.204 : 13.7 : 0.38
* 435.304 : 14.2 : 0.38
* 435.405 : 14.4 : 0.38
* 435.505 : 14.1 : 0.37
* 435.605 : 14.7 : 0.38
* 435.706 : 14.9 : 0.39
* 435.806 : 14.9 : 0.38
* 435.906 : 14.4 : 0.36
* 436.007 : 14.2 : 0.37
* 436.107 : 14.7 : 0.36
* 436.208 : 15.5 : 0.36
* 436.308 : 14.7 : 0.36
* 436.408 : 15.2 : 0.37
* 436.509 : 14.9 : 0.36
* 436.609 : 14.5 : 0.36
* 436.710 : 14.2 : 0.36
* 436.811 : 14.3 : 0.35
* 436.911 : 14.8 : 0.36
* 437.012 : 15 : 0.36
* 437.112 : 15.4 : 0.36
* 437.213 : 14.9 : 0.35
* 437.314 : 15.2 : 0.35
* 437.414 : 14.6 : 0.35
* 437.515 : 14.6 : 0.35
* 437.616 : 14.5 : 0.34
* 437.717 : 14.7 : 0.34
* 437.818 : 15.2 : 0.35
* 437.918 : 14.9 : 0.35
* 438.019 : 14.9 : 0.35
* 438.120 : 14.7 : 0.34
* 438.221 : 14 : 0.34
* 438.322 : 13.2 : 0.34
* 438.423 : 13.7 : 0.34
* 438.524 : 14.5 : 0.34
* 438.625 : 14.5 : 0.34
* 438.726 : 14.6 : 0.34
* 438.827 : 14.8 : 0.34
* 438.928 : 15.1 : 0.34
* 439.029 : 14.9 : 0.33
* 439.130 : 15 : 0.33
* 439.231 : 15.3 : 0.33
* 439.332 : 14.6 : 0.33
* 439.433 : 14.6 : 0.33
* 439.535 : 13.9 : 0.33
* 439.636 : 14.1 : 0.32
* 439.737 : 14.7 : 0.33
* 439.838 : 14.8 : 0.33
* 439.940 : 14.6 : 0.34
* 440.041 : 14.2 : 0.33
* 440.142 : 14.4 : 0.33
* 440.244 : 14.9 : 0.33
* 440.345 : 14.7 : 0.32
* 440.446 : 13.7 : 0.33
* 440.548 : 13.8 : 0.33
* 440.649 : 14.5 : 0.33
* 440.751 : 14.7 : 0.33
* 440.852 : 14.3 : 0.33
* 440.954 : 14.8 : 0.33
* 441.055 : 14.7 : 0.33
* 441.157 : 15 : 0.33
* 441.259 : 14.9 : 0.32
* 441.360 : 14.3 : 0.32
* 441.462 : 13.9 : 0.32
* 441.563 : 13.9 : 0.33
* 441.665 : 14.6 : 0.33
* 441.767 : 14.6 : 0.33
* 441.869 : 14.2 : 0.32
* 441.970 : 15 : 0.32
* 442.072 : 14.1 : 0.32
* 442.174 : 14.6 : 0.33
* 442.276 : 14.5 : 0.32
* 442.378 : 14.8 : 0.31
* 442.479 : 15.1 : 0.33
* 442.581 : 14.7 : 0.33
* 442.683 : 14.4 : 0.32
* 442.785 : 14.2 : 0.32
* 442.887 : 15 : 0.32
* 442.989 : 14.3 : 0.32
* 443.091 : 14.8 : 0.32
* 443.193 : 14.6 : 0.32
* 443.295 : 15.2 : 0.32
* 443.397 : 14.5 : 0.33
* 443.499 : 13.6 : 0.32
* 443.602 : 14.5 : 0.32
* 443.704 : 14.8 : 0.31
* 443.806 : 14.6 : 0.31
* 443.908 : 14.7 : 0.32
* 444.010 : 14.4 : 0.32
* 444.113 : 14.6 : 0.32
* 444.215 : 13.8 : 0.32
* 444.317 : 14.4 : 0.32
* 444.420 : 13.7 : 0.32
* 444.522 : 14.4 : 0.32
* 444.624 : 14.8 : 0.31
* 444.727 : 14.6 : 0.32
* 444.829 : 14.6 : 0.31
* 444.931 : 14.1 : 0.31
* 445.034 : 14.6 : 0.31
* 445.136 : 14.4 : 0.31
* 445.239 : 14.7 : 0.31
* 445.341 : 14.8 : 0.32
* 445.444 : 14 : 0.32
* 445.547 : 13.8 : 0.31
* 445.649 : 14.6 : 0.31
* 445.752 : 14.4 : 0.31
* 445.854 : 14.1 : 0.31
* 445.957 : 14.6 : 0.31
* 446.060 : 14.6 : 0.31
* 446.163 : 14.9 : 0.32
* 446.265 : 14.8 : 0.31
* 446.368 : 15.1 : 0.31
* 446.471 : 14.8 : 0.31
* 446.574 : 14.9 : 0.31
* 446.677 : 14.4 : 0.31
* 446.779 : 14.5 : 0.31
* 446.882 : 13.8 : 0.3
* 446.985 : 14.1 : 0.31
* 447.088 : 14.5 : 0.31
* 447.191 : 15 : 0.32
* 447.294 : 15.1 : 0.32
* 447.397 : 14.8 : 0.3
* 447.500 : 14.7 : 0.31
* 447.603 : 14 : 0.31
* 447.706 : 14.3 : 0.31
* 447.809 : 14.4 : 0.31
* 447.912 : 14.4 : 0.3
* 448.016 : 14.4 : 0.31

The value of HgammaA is 0.21 nm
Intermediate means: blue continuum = 13.9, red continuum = 14.6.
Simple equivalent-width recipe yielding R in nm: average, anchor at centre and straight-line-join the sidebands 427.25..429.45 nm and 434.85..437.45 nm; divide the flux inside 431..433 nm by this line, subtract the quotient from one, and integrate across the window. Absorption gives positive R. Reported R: 0.07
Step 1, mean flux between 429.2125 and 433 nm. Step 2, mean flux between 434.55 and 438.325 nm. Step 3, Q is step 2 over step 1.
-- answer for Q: 1.1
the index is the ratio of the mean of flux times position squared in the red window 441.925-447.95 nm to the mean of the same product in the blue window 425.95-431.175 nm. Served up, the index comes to 1.1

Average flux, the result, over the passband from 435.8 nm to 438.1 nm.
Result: 14.8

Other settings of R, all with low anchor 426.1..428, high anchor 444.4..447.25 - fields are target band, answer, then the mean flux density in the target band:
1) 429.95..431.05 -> 0.092 nm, 13.4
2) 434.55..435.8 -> 0.027 nm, 14.3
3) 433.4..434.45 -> 0.243 nm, 11.2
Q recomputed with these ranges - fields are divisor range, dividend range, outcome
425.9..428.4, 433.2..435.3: 0.87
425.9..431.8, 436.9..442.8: 1.03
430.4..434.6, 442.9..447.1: 1.09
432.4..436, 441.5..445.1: 1.08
